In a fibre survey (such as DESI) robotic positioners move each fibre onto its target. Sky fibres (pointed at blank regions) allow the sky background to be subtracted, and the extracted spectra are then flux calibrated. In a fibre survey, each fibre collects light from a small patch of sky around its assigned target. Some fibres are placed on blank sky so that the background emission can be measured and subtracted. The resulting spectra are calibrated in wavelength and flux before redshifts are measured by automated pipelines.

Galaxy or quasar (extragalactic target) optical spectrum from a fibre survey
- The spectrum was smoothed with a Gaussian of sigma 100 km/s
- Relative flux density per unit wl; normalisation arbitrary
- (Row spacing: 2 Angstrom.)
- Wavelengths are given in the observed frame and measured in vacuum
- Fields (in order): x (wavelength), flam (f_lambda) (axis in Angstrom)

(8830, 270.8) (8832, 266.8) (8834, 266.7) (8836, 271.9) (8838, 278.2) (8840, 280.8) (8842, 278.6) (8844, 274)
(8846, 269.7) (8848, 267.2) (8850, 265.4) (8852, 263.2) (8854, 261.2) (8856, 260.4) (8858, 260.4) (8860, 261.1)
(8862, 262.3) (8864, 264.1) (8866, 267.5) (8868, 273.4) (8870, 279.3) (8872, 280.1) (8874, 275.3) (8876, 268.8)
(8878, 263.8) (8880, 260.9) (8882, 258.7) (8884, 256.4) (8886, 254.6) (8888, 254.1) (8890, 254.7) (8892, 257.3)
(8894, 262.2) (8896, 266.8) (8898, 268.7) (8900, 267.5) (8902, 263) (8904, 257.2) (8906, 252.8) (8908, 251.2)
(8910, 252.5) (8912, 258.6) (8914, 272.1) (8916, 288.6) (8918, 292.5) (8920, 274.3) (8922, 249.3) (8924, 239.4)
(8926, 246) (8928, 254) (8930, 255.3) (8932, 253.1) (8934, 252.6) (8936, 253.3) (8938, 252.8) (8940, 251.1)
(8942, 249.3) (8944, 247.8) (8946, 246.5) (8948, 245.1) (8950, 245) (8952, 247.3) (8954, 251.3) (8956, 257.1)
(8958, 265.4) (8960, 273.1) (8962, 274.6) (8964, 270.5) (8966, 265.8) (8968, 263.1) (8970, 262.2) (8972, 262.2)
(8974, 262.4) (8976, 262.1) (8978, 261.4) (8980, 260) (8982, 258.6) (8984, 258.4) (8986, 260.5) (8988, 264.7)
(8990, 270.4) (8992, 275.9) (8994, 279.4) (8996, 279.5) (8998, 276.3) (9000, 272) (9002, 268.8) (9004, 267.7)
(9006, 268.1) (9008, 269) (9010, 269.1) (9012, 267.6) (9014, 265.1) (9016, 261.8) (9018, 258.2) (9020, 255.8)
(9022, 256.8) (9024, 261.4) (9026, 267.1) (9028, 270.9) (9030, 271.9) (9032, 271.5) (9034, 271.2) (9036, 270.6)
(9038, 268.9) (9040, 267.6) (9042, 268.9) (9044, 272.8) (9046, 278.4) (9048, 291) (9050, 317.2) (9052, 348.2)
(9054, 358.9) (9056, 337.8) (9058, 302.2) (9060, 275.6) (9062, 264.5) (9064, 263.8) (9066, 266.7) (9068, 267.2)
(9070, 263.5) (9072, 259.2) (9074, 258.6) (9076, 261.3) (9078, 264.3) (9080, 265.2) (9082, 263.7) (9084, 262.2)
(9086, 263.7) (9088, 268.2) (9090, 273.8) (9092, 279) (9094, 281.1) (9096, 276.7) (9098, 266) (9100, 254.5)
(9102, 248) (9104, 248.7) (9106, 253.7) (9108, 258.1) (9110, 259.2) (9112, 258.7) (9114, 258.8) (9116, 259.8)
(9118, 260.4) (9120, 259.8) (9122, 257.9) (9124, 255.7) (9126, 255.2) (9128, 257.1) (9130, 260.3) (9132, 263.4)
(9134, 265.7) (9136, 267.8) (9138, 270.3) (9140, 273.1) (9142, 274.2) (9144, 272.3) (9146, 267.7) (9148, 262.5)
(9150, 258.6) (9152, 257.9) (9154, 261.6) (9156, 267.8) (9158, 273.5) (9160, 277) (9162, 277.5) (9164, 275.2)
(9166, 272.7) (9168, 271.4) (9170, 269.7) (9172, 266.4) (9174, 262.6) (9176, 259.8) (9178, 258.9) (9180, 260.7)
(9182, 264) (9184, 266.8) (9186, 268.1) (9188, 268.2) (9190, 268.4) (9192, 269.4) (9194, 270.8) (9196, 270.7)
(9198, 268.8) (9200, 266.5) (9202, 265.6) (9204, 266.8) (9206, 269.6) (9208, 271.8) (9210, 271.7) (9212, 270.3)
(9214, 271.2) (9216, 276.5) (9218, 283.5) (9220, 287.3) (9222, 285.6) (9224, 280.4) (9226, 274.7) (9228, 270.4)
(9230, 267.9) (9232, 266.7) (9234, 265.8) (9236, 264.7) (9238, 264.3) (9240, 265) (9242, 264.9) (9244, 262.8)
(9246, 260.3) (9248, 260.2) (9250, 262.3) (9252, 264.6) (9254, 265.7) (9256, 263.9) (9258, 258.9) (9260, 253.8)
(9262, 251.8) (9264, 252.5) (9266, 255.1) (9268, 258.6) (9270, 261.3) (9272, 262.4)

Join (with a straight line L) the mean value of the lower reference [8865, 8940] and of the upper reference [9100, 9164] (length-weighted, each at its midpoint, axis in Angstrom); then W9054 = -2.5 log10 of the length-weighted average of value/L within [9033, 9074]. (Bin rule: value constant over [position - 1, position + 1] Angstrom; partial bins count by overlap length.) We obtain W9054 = -0.09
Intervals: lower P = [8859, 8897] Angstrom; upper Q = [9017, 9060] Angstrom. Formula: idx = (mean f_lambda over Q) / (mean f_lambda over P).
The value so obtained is 1.07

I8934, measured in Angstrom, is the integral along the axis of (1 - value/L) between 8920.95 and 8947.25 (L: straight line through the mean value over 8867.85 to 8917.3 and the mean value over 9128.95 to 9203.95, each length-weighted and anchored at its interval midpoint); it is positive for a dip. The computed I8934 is 1.44 Angstrom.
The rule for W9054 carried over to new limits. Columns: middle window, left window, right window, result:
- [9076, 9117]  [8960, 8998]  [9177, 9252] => 0.02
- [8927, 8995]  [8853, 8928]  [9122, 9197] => 0.02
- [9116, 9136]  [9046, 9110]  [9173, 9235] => 0.06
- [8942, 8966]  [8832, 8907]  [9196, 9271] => 0.04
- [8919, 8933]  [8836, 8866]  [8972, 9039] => 0.06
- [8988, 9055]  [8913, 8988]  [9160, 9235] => -0.06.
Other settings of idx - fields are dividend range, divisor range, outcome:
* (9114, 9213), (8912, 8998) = 1.02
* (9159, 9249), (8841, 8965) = 1.03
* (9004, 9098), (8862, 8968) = 1.05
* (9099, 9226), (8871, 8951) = 1.03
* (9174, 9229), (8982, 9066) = 0.98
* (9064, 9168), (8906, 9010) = 1.01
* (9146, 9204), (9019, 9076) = 0.96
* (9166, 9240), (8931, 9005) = 1.03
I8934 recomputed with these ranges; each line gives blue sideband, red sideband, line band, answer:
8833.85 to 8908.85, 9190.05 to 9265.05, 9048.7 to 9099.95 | -2.5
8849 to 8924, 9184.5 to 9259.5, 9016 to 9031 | 0.2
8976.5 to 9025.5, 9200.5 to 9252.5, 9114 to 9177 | 0.7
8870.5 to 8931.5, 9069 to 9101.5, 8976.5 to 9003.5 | -0.4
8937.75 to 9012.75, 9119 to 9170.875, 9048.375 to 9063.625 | -2.7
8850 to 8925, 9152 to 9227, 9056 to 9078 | -0.3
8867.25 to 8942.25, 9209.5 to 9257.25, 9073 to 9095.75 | -0.2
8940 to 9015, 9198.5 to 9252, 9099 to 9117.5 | 0.8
